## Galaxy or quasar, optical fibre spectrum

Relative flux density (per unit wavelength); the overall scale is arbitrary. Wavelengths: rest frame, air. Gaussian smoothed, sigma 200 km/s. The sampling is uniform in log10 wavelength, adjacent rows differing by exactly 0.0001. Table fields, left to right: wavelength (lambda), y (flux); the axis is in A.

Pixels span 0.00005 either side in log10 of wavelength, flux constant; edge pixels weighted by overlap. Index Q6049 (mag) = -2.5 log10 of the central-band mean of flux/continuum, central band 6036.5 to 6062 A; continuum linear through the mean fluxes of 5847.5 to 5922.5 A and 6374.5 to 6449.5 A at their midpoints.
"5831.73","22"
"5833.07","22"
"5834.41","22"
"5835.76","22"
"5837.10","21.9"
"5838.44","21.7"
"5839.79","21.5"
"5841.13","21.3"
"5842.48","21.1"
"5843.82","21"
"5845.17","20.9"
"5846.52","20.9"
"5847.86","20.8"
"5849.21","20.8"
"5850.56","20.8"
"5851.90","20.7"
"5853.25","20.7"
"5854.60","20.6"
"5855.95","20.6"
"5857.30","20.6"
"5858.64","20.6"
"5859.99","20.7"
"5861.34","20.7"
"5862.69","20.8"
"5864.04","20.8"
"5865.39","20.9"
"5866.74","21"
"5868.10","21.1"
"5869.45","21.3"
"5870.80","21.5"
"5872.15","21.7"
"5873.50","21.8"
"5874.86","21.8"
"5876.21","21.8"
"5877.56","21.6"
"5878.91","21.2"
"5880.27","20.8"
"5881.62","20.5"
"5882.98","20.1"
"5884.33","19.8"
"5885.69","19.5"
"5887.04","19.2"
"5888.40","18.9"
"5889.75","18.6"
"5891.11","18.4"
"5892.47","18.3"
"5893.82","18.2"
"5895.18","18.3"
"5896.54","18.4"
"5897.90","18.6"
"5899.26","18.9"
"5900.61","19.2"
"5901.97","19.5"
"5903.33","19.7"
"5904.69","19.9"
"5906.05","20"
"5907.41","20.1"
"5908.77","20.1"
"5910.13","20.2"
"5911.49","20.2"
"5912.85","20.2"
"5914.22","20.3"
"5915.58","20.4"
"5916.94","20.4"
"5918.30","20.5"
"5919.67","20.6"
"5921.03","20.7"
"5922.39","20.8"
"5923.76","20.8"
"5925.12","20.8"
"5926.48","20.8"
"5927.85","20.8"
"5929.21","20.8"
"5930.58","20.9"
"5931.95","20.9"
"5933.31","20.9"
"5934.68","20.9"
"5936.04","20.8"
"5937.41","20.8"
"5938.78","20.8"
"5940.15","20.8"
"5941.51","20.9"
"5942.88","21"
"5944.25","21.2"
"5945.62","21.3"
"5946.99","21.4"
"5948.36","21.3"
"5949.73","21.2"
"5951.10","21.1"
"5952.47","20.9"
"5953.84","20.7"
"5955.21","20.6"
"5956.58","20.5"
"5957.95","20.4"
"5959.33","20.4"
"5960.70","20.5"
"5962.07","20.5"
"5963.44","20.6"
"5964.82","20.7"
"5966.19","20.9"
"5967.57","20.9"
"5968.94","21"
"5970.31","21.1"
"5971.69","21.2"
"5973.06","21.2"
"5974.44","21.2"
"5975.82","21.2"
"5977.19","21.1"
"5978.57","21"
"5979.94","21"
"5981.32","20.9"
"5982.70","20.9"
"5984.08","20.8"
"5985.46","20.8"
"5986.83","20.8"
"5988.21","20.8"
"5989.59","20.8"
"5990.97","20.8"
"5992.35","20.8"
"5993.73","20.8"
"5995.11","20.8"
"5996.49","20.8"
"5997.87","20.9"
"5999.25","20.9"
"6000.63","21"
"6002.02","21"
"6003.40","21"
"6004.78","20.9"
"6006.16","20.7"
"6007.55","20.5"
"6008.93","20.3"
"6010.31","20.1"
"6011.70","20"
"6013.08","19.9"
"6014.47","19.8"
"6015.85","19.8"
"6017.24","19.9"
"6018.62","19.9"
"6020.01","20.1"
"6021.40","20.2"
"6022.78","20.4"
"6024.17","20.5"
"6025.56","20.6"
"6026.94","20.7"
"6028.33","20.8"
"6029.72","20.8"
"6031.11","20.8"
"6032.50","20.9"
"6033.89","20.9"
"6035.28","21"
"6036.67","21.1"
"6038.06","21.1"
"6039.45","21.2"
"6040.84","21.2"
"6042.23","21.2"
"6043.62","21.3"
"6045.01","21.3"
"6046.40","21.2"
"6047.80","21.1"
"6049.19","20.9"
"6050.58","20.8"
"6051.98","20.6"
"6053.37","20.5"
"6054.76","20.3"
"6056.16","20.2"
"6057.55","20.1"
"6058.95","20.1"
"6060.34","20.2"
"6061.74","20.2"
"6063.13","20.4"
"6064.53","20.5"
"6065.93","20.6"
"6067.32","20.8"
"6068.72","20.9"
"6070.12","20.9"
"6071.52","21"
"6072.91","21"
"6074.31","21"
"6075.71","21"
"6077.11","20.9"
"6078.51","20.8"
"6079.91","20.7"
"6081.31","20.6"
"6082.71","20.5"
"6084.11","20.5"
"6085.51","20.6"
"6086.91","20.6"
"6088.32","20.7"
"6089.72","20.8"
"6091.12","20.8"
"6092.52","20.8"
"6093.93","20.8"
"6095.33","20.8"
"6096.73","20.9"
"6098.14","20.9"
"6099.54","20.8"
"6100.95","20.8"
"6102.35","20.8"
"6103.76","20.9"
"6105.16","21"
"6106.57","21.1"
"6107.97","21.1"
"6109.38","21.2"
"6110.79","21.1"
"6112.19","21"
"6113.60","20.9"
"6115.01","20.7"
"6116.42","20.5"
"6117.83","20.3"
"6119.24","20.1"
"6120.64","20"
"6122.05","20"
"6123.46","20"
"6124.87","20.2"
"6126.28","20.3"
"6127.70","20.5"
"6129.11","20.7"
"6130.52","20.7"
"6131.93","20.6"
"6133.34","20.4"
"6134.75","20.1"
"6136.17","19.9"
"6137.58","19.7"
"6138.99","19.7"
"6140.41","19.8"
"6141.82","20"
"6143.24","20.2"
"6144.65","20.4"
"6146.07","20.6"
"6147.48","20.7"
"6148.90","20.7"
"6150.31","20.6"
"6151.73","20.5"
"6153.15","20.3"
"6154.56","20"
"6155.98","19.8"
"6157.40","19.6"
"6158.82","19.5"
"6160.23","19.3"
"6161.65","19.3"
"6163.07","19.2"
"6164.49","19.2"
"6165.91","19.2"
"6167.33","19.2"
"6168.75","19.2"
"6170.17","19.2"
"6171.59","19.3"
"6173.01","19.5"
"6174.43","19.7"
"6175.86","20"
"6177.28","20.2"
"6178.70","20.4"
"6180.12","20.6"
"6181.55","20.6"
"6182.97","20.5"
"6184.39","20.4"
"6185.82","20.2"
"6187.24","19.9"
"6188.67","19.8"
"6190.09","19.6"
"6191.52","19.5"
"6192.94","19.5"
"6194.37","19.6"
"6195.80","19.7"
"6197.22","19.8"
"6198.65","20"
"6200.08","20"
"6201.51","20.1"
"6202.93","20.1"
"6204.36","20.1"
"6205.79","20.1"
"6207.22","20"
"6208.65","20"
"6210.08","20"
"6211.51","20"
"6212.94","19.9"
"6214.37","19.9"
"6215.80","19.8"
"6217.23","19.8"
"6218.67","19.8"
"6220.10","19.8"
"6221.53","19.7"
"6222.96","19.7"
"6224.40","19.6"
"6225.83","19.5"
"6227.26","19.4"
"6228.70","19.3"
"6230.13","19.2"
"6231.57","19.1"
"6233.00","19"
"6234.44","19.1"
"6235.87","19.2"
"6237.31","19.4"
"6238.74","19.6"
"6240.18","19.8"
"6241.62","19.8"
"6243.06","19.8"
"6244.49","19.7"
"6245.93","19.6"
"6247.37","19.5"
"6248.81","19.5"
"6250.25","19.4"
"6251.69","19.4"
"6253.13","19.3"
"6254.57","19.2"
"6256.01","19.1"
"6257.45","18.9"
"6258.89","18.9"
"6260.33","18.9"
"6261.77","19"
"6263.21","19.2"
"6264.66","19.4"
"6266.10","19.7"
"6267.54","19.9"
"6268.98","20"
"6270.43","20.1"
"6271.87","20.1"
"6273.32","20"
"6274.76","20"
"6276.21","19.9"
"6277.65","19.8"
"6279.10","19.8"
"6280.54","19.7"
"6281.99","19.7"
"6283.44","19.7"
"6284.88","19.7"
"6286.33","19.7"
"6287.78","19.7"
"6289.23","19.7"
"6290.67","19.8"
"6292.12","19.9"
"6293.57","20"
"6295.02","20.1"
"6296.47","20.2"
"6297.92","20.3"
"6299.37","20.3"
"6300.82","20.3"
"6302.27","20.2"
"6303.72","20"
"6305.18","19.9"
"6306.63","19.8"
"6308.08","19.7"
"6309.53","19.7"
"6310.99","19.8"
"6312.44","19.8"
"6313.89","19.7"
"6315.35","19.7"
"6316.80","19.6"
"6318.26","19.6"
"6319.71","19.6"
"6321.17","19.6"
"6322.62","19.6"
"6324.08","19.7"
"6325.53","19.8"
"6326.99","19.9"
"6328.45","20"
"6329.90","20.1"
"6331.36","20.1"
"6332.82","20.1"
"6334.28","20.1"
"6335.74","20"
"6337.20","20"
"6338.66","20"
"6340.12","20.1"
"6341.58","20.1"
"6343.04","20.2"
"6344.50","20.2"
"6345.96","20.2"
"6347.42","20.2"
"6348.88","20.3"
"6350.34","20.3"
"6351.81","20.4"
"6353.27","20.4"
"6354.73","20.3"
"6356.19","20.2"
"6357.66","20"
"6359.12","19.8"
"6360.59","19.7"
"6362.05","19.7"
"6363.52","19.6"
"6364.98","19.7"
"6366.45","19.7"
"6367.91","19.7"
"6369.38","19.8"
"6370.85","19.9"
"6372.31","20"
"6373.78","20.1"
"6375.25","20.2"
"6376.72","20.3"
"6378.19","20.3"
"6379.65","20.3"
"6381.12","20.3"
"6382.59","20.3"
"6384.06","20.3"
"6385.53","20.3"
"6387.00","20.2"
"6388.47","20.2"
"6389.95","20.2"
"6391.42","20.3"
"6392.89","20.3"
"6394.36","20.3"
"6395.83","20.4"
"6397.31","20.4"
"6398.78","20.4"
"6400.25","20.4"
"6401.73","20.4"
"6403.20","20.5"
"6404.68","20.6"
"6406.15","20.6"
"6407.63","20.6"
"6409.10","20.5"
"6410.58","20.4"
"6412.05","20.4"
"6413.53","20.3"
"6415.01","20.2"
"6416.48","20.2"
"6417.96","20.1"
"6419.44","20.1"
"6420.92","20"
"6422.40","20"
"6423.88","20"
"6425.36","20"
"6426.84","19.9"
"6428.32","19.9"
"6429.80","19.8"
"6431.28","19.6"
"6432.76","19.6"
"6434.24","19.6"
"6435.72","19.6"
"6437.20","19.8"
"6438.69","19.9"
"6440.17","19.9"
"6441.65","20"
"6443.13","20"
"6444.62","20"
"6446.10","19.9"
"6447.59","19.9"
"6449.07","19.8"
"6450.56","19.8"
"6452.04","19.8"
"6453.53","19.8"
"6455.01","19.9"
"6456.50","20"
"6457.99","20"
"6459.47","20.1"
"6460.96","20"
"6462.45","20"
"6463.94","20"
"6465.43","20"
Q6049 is -0.03 mag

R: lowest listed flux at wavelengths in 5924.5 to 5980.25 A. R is 20.4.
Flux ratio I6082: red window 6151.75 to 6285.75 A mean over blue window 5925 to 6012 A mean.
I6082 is 0.9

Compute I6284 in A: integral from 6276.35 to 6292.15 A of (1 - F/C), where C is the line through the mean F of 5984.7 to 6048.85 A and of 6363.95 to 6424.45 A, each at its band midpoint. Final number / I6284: 0.5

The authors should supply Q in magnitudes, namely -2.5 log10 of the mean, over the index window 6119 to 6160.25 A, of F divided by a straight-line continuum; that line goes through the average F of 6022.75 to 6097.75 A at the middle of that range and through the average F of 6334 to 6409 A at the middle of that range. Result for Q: 0.02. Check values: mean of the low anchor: 20.8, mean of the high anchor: 20.2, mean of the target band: 20.2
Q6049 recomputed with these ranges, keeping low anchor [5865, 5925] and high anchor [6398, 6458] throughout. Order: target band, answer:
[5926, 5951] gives -0.045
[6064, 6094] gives -0.035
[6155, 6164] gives 0.035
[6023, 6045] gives -0.044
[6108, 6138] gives -0.018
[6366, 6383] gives -0.001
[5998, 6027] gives -0.015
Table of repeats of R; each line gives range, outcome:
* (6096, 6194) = 19.2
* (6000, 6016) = 19.8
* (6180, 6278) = 18.9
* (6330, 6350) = 20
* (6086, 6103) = 20.6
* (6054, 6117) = 20.1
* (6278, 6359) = 19.6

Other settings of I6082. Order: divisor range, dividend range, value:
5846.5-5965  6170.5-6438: 0.97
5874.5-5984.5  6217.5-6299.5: 0.96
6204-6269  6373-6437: 1.03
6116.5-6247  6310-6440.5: 1.01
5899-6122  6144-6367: 0.96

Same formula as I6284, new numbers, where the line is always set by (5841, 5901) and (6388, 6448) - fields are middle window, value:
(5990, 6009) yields -0.5 A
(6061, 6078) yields -0.4 A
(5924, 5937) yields -0.3 A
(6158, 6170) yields 0.6 A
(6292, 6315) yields 0.2 A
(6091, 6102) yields -0.3 A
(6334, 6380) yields 0.2 A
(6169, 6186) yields 0.2 A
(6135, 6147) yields 0.1 A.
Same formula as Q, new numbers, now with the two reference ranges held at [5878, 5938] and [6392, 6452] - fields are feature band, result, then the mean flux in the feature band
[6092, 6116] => -0.046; 20.9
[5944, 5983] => -0.048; 20.9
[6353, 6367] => 0.010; 19.9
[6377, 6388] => -0.011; 20.3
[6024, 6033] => -0.038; 20.7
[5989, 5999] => -0.043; 20.8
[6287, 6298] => 0.007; 19.9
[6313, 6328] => 0.022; 19.7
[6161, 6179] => 0.031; 19.5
